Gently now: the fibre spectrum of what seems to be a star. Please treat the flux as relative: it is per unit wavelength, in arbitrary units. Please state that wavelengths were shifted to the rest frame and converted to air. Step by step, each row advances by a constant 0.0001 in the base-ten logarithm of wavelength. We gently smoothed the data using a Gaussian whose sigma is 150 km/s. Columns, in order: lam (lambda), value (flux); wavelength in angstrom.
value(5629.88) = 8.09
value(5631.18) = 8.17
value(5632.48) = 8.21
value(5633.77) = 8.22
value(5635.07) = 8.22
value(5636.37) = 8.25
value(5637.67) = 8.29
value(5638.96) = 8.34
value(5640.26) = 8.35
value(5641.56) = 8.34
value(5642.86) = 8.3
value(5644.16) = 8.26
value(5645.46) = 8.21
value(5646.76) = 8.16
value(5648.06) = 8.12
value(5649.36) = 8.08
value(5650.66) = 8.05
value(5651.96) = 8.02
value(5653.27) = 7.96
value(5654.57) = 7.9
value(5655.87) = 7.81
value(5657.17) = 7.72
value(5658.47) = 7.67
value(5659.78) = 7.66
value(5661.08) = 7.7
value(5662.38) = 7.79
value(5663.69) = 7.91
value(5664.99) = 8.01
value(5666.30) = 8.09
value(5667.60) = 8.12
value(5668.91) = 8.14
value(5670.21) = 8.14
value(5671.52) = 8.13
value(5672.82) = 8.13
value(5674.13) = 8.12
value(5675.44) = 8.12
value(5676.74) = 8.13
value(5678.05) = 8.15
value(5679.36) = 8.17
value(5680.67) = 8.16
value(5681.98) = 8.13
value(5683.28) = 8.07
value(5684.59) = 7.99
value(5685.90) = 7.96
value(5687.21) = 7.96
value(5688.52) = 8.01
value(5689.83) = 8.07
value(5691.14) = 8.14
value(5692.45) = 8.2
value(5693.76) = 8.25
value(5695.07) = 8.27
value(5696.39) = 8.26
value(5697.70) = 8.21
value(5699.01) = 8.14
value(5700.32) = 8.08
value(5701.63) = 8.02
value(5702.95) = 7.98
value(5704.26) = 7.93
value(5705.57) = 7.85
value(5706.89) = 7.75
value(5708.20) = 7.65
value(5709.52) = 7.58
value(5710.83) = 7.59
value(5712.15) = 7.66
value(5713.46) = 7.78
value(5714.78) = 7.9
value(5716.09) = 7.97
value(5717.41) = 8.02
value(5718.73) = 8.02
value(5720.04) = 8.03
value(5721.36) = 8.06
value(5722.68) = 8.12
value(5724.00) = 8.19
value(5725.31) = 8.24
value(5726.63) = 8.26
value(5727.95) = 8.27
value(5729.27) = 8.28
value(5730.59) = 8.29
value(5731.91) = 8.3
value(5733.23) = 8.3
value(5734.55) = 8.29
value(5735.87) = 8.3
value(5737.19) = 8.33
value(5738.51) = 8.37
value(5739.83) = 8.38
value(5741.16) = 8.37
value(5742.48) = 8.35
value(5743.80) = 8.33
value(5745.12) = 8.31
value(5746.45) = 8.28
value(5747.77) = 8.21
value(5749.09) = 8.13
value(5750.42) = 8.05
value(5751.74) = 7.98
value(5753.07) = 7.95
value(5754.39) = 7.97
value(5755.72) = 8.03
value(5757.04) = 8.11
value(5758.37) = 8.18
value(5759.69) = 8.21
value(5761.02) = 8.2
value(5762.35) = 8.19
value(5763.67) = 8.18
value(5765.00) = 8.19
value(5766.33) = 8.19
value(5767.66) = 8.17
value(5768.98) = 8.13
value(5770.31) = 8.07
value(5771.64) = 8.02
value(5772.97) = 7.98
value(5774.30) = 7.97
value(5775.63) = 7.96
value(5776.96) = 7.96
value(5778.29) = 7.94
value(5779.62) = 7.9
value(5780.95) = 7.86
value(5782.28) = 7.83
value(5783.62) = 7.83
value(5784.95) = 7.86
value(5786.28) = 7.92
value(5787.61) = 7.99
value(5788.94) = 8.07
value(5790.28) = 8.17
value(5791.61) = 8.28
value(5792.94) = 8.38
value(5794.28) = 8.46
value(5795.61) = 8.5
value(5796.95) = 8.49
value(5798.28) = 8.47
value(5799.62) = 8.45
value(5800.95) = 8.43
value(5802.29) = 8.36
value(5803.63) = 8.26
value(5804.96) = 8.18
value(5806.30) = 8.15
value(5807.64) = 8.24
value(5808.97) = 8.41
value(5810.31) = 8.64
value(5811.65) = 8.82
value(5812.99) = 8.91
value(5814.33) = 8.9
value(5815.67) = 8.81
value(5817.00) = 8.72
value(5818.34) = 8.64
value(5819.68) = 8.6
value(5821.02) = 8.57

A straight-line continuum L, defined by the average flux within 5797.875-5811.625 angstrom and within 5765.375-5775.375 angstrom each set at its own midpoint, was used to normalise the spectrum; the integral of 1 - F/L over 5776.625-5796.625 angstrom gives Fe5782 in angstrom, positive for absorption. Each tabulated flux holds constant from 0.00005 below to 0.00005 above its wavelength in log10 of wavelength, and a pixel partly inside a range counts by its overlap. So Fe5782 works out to 0.4 angstrom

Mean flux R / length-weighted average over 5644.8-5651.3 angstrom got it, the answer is 8.13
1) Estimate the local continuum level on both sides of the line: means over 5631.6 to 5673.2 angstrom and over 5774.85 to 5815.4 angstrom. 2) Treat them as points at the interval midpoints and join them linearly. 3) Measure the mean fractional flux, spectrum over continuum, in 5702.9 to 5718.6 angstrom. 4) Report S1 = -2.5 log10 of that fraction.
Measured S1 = 0.047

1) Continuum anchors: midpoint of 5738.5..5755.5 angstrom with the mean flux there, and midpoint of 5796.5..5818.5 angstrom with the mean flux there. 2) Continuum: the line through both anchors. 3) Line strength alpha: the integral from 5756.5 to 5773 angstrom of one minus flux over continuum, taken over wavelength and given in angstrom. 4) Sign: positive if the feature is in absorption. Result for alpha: 0.3 angstrom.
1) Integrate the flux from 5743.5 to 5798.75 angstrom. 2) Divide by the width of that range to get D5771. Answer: 8.11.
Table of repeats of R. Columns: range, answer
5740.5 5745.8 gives 8.34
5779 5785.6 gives 7.85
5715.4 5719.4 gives 8.01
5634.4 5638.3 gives 8.24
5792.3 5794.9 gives 8.4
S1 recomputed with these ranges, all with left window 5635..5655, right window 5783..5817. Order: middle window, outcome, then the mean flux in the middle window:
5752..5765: 0.03 mag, 8.11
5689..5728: 0.03 mag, 8.01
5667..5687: 0.01 mag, 8.11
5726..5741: 0.00 mag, 8.3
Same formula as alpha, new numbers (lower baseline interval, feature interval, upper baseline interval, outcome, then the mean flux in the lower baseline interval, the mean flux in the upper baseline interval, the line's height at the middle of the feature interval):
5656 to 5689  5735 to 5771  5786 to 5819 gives 0.3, 8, 8.43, 8.27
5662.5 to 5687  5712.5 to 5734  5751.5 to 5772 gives -0.1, 8.08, 8.11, 8.1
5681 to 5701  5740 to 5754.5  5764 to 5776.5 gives -0.2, 8.12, 8.07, 8.09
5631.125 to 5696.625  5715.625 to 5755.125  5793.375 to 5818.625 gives 0.5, 8.09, 8.51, 8.3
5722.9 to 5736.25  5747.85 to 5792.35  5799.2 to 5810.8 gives 1.4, 8.27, 8.34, 8.31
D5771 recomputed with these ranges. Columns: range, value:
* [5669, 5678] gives 8.13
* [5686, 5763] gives 8.1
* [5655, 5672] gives 7.91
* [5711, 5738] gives 8.12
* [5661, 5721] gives 8.01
